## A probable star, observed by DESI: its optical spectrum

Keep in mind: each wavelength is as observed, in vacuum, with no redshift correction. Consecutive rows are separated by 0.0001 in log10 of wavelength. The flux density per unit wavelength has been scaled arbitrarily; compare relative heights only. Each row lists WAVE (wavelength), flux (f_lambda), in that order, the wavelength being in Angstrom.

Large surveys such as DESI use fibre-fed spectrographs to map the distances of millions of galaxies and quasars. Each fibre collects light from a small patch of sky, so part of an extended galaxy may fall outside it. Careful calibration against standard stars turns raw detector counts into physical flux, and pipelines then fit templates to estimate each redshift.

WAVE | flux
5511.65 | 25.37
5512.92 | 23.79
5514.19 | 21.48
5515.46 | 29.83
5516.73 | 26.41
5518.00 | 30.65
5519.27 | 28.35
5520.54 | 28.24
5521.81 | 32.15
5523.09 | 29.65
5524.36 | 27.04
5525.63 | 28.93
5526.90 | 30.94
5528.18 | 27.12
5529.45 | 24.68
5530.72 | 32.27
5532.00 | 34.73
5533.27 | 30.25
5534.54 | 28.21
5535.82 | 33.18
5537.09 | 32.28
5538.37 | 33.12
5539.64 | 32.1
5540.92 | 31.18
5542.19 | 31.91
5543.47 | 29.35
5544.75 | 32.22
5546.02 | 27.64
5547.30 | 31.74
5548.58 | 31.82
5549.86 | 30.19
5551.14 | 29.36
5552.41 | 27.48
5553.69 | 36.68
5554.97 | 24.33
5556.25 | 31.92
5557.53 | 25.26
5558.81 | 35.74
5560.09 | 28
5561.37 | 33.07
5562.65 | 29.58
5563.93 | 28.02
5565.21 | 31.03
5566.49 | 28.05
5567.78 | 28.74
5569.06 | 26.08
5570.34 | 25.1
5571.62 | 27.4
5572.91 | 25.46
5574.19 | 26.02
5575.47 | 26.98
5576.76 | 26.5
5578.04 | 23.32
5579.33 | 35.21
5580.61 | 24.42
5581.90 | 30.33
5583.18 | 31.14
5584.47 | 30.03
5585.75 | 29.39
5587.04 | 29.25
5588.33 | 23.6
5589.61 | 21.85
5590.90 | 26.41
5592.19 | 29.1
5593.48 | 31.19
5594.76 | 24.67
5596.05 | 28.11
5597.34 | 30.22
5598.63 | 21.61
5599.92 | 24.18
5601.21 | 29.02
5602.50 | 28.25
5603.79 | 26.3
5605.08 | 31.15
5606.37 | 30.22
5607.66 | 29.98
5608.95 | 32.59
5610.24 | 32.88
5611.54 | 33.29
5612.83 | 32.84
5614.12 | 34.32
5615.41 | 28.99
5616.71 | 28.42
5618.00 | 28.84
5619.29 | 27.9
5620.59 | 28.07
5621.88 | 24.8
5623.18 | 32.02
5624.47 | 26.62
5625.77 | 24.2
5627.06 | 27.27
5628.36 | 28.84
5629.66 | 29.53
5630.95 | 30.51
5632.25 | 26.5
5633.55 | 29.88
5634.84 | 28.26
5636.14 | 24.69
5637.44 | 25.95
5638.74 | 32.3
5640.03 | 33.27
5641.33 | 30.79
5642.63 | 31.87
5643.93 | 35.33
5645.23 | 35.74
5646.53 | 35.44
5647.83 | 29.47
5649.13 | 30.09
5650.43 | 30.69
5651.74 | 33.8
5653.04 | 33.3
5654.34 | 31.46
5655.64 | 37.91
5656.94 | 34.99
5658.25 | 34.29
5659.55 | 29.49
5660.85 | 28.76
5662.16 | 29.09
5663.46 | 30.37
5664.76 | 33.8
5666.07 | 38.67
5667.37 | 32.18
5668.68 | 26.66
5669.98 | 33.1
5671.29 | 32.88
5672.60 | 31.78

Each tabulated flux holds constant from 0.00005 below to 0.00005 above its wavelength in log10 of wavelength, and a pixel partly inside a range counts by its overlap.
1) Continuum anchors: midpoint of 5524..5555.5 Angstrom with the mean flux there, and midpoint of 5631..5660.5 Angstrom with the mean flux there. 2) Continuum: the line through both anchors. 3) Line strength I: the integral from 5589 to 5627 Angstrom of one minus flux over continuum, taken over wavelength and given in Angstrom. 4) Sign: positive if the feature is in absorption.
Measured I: 3.2 Angstrom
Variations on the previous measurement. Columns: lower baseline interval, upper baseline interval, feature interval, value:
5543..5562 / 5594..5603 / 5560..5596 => 0.5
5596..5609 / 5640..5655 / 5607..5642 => 1.0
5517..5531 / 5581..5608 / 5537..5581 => -1.4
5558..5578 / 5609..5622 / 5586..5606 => 1.6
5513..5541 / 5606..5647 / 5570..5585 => 1.1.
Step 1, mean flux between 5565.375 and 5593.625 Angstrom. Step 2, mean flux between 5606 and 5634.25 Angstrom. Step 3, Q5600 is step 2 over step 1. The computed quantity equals 1.07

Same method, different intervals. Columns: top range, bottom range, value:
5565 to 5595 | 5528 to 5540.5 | 0.89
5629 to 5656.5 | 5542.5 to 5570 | 1.05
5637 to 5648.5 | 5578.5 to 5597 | 1.15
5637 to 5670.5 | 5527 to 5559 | 1.06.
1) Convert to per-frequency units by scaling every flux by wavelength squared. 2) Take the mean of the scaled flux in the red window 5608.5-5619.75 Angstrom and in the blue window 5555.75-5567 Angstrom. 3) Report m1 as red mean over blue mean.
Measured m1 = 1.06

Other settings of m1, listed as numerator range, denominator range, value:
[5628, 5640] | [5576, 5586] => 1.02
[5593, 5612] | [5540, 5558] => 0.98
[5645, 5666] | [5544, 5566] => 1.12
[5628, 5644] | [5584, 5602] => 1.11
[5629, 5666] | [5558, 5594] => 1.14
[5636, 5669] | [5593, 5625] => 1.12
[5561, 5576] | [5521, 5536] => 0.95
